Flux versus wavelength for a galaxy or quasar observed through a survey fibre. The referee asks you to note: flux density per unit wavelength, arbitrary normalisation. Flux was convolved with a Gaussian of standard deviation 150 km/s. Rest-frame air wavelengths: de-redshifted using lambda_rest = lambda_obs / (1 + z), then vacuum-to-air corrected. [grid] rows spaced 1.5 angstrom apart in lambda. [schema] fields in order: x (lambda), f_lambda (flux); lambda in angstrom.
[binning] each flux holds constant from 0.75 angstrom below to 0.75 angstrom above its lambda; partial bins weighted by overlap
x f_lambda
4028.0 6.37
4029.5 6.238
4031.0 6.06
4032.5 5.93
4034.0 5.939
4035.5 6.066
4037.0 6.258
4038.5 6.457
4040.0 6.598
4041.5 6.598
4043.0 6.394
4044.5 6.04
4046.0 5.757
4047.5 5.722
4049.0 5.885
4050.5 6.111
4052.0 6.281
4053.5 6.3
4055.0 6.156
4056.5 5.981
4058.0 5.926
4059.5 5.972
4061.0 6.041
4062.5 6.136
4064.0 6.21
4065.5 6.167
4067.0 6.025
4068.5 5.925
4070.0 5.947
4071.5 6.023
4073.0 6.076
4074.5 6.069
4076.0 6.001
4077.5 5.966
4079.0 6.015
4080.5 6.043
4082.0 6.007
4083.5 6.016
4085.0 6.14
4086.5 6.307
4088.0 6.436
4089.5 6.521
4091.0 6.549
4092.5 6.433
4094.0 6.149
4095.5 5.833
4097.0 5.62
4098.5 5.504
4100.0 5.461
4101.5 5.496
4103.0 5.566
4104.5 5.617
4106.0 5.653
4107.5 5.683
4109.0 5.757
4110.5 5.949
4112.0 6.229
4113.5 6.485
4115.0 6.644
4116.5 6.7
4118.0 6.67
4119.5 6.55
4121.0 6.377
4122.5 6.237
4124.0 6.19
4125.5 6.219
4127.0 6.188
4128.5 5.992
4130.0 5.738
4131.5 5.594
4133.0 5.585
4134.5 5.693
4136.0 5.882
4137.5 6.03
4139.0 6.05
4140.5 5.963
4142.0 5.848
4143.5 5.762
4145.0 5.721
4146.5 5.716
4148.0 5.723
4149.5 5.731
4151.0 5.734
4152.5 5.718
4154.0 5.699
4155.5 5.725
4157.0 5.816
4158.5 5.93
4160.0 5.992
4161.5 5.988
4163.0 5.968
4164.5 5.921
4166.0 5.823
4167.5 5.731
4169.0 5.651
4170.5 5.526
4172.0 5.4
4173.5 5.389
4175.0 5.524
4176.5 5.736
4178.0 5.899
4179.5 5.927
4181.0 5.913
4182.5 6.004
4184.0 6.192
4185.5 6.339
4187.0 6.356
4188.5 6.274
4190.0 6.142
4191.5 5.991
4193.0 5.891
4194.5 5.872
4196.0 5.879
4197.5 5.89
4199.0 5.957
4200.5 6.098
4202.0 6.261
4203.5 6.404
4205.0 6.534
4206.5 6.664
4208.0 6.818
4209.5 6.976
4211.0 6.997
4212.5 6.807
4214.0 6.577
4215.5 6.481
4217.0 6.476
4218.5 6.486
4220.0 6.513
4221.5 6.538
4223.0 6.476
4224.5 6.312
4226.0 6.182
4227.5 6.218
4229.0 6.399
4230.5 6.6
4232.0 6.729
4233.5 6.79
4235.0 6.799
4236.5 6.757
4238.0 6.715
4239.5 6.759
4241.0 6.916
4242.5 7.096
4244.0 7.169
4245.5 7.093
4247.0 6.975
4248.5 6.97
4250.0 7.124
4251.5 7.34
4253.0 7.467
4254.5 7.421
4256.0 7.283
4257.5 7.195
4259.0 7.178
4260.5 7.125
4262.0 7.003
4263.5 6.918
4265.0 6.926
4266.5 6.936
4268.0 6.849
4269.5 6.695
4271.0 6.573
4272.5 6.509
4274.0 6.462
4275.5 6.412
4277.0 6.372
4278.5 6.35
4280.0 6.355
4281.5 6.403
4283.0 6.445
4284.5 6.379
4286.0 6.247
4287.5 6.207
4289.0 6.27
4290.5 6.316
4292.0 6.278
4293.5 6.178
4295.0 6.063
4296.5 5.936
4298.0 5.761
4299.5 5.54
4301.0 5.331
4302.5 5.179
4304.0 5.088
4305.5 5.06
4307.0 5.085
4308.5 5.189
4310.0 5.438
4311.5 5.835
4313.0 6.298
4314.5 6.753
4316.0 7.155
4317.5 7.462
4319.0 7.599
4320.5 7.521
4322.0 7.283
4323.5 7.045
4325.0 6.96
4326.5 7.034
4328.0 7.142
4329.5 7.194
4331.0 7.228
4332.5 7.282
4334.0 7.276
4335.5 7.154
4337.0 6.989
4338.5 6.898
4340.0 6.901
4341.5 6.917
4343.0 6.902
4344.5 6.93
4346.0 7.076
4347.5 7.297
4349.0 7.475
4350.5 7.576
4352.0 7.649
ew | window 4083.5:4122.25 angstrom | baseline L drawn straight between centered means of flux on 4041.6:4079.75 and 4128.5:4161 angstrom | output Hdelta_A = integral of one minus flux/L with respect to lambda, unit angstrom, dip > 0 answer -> -1.1 angstrom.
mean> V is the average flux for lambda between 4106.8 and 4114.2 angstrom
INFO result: 6.02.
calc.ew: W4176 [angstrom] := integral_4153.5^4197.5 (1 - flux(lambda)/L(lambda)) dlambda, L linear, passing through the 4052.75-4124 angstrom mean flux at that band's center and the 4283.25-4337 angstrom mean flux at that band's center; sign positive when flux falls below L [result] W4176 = 2.3 angstrom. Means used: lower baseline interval 6.08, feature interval 5.88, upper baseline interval 6.4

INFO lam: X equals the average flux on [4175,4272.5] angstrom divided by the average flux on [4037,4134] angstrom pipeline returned 1.08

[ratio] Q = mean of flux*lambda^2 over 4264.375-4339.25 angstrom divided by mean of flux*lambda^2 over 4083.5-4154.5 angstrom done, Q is 1.18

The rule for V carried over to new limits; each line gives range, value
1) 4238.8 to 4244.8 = 6.99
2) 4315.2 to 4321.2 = 7.43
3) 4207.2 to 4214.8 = 6.83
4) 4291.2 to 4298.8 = 6.04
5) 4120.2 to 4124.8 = 6.27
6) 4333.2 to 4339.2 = 7.08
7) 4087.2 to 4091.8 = 6.5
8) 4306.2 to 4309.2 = 5.13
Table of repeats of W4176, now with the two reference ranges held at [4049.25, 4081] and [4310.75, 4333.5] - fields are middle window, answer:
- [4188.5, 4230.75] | 1.6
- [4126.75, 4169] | 3.7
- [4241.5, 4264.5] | -1.2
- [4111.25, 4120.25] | -0.4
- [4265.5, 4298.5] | 2.5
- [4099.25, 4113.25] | 1.1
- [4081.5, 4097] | -0.1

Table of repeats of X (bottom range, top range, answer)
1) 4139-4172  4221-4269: 1.19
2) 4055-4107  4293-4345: 1.08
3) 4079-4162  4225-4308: 1.09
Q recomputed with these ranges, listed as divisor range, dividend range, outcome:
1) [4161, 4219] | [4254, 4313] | 1.07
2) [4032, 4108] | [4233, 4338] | 1.22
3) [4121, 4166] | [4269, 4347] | 1.19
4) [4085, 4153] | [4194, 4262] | 1.18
